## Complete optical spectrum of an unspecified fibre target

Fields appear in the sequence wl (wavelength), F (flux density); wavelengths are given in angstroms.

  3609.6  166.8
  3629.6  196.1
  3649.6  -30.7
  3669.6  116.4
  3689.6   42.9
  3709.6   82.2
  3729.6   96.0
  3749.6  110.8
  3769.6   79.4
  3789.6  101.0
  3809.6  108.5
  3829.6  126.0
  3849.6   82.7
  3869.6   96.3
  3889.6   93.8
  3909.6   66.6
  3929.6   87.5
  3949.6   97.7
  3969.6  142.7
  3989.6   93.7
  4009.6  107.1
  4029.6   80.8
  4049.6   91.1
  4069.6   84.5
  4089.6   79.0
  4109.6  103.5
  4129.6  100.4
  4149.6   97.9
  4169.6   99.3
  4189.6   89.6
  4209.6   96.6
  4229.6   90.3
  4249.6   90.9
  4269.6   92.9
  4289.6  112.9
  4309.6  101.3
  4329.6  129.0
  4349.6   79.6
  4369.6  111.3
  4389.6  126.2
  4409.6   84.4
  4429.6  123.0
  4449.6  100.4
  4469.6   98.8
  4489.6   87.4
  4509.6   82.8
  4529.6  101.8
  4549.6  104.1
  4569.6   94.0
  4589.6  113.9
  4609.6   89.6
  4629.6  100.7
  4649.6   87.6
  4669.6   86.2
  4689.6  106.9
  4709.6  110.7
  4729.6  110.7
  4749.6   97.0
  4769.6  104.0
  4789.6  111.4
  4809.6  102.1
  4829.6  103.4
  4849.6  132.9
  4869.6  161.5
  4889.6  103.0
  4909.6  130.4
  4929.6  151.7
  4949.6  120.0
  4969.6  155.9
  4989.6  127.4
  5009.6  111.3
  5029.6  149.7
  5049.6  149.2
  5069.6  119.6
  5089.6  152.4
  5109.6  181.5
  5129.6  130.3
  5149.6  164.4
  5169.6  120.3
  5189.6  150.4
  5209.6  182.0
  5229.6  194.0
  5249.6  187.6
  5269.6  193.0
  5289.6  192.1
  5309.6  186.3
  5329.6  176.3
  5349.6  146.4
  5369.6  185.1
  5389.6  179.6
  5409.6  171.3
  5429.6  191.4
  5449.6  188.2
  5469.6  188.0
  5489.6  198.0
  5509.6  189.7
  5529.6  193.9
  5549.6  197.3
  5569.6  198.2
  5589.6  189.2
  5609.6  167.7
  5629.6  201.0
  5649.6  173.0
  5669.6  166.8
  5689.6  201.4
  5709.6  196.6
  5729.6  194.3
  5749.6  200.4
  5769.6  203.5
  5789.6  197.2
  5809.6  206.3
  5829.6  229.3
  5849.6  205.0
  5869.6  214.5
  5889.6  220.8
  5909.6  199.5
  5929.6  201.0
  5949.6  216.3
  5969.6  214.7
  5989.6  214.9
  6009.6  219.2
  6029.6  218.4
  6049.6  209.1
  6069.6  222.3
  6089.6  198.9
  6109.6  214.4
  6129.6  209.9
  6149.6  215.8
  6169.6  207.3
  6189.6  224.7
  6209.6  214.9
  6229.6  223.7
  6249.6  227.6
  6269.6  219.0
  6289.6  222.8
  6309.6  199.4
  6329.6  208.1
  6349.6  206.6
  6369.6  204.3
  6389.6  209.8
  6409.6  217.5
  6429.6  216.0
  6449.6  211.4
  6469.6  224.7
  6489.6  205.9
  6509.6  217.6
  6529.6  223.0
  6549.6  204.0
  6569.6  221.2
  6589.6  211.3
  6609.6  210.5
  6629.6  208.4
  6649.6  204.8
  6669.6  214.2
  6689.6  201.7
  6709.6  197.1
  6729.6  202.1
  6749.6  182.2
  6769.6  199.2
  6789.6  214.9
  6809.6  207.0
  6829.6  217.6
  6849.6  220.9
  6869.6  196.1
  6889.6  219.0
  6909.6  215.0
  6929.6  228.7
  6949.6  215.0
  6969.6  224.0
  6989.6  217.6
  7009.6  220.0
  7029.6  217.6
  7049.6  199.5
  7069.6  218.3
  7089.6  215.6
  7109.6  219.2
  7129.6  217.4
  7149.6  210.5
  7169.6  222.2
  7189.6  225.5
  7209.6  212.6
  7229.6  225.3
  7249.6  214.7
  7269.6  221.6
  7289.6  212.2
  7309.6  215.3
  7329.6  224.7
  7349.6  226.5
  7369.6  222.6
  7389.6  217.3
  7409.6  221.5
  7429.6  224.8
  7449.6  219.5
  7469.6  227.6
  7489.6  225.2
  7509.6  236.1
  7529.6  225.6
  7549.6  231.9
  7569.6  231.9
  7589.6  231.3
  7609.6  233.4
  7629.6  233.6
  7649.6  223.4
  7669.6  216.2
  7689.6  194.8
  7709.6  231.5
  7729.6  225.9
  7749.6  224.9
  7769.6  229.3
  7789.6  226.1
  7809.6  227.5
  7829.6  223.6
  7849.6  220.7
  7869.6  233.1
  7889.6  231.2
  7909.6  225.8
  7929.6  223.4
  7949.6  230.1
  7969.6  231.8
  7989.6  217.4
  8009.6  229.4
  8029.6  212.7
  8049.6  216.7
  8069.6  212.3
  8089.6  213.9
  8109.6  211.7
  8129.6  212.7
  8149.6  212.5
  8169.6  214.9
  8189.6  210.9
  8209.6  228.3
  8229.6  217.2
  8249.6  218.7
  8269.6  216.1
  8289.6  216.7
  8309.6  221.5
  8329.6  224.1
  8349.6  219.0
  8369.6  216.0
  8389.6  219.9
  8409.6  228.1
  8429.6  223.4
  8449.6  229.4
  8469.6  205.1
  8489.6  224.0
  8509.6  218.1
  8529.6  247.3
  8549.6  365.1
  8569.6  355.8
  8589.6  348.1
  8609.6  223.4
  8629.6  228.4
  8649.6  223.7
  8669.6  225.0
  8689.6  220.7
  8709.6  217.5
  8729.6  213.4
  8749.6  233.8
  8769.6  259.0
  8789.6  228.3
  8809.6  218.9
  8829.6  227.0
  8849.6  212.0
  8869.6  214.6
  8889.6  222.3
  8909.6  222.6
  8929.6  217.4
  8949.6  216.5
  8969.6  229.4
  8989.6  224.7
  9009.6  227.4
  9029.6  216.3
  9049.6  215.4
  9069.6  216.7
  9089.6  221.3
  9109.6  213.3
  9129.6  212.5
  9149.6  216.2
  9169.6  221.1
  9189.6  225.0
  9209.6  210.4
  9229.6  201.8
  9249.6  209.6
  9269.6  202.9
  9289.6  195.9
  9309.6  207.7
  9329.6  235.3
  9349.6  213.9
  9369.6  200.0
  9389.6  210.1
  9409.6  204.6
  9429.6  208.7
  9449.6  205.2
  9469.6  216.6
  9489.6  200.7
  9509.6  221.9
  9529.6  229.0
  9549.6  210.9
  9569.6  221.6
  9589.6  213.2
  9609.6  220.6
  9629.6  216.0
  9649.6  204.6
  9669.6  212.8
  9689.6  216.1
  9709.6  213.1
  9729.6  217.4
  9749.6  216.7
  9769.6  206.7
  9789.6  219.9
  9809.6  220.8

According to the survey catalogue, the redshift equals 0.304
